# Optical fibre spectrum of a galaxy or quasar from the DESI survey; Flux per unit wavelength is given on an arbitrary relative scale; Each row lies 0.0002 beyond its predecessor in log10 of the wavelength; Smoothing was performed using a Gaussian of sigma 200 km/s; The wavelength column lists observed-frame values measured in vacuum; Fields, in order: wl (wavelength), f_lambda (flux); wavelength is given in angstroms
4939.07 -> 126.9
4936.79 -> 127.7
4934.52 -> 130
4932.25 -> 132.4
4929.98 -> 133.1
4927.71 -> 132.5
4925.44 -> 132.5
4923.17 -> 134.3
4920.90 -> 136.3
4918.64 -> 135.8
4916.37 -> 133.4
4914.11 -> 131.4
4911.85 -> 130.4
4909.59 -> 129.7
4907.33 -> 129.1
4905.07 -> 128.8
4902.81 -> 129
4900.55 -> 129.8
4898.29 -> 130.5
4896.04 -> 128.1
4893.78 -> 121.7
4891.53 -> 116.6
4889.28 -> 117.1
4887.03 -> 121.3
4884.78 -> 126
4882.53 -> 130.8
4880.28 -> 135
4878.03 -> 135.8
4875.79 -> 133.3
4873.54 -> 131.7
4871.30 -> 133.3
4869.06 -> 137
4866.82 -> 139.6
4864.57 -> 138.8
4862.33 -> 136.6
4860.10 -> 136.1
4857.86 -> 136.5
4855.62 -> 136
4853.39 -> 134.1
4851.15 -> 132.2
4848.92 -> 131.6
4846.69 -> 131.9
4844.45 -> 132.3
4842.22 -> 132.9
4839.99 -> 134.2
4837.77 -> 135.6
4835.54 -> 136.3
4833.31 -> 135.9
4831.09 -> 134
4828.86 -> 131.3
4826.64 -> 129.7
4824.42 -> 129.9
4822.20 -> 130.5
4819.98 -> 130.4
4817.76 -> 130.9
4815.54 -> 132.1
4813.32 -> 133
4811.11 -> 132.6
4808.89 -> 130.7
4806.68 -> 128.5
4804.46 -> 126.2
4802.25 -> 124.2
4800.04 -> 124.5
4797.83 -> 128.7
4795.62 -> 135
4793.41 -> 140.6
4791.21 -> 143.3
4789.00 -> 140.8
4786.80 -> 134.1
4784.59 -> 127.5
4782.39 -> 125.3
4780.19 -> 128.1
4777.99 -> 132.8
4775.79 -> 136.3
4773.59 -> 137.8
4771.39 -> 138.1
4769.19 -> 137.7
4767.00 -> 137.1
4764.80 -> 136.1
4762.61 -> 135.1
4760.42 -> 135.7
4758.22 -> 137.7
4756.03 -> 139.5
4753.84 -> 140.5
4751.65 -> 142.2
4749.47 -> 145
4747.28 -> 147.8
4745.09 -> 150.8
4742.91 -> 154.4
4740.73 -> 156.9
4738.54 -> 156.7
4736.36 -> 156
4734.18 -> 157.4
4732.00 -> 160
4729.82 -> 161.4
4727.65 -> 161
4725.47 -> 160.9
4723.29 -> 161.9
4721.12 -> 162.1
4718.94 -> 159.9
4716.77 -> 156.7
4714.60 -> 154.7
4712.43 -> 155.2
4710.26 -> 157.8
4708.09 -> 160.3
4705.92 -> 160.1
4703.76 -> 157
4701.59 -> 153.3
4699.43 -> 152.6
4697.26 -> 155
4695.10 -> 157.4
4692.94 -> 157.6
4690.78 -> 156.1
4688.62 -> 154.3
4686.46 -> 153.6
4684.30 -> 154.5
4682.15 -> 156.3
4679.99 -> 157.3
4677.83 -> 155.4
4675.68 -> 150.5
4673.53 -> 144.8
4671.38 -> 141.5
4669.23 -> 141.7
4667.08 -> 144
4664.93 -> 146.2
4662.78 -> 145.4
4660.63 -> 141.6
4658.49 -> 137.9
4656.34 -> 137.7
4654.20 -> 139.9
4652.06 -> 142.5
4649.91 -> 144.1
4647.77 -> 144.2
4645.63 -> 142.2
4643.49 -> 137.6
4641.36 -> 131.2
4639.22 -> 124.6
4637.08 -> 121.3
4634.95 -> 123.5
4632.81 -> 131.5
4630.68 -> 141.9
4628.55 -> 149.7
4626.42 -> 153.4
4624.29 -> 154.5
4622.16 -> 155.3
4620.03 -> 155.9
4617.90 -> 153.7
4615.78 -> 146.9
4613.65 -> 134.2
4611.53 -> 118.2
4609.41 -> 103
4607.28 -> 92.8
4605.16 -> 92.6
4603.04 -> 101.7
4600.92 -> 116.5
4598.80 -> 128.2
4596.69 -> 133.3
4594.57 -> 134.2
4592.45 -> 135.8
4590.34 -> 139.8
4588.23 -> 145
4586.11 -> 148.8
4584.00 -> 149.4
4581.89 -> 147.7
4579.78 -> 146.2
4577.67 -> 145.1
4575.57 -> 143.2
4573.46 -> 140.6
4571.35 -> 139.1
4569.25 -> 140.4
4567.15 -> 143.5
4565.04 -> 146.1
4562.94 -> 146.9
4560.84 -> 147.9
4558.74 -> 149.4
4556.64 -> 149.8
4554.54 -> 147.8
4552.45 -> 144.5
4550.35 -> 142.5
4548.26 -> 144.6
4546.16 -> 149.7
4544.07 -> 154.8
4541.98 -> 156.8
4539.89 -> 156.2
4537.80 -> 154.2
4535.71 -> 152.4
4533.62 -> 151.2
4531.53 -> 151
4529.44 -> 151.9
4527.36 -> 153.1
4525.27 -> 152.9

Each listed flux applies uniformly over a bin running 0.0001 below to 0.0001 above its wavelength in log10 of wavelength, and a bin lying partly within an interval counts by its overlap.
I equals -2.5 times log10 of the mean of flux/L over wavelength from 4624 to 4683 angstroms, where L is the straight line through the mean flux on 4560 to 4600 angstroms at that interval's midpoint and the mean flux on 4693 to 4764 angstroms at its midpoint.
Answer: 0.04 mag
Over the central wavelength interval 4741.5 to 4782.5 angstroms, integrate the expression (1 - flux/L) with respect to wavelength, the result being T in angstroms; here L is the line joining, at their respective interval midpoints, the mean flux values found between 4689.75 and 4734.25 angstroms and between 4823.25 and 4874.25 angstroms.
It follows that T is 2.8 angstroms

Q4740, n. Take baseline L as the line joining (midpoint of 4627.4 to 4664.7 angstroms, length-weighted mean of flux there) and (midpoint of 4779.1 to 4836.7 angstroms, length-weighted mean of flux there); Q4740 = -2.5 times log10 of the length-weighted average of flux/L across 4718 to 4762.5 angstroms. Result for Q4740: -0.135 mag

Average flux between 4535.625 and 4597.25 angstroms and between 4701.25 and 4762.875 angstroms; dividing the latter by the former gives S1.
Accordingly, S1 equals 1.05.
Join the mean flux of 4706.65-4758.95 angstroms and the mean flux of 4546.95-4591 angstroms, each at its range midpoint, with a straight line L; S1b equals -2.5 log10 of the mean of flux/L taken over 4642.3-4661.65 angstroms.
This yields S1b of 0.07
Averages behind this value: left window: 145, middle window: 141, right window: 154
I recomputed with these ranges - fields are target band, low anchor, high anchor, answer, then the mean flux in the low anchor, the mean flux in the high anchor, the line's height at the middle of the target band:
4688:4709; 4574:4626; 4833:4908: -0.172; 135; 132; 133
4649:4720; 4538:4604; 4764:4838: -0.100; 143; 133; 138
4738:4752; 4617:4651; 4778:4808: -0.125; 141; 131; 134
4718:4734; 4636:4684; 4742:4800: -0.154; 142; 138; 140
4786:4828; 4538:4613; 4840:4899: 0.008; 138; 131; 133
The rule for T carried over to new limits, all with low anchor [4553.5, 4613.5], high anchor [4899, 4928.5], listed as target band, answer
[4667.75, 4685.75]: -2.2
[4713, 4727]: -2.7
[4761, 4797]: -0.6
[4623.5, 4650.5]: -0.8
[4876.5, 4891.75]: 0.6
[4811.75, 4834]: 0.1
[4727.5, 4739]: -2.2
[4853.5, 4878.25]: -0.7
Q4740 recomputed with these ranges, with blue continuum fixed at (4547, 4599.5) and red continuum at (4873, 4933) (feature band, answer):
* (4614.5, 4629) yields -0.08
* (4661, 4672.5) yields -0.03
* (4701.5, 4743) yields -0.16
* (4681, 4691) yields -0.12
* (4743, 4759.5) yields -0.06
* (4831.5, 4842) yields -0.02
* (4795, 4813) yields 0.04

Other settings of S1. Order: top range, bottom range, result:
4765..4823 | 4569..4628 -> 0.98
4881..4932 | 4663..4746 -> 0.83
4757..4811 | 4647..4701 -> 0.90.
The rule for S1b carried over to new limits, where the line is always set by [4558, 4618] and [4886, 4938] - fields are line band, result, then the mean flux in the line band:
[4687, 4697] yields -0.176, 156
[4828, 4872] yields -0.038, 135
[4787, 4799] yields -0.051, 137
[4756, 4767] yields -0.039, 137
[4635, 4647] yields 0.020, 131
